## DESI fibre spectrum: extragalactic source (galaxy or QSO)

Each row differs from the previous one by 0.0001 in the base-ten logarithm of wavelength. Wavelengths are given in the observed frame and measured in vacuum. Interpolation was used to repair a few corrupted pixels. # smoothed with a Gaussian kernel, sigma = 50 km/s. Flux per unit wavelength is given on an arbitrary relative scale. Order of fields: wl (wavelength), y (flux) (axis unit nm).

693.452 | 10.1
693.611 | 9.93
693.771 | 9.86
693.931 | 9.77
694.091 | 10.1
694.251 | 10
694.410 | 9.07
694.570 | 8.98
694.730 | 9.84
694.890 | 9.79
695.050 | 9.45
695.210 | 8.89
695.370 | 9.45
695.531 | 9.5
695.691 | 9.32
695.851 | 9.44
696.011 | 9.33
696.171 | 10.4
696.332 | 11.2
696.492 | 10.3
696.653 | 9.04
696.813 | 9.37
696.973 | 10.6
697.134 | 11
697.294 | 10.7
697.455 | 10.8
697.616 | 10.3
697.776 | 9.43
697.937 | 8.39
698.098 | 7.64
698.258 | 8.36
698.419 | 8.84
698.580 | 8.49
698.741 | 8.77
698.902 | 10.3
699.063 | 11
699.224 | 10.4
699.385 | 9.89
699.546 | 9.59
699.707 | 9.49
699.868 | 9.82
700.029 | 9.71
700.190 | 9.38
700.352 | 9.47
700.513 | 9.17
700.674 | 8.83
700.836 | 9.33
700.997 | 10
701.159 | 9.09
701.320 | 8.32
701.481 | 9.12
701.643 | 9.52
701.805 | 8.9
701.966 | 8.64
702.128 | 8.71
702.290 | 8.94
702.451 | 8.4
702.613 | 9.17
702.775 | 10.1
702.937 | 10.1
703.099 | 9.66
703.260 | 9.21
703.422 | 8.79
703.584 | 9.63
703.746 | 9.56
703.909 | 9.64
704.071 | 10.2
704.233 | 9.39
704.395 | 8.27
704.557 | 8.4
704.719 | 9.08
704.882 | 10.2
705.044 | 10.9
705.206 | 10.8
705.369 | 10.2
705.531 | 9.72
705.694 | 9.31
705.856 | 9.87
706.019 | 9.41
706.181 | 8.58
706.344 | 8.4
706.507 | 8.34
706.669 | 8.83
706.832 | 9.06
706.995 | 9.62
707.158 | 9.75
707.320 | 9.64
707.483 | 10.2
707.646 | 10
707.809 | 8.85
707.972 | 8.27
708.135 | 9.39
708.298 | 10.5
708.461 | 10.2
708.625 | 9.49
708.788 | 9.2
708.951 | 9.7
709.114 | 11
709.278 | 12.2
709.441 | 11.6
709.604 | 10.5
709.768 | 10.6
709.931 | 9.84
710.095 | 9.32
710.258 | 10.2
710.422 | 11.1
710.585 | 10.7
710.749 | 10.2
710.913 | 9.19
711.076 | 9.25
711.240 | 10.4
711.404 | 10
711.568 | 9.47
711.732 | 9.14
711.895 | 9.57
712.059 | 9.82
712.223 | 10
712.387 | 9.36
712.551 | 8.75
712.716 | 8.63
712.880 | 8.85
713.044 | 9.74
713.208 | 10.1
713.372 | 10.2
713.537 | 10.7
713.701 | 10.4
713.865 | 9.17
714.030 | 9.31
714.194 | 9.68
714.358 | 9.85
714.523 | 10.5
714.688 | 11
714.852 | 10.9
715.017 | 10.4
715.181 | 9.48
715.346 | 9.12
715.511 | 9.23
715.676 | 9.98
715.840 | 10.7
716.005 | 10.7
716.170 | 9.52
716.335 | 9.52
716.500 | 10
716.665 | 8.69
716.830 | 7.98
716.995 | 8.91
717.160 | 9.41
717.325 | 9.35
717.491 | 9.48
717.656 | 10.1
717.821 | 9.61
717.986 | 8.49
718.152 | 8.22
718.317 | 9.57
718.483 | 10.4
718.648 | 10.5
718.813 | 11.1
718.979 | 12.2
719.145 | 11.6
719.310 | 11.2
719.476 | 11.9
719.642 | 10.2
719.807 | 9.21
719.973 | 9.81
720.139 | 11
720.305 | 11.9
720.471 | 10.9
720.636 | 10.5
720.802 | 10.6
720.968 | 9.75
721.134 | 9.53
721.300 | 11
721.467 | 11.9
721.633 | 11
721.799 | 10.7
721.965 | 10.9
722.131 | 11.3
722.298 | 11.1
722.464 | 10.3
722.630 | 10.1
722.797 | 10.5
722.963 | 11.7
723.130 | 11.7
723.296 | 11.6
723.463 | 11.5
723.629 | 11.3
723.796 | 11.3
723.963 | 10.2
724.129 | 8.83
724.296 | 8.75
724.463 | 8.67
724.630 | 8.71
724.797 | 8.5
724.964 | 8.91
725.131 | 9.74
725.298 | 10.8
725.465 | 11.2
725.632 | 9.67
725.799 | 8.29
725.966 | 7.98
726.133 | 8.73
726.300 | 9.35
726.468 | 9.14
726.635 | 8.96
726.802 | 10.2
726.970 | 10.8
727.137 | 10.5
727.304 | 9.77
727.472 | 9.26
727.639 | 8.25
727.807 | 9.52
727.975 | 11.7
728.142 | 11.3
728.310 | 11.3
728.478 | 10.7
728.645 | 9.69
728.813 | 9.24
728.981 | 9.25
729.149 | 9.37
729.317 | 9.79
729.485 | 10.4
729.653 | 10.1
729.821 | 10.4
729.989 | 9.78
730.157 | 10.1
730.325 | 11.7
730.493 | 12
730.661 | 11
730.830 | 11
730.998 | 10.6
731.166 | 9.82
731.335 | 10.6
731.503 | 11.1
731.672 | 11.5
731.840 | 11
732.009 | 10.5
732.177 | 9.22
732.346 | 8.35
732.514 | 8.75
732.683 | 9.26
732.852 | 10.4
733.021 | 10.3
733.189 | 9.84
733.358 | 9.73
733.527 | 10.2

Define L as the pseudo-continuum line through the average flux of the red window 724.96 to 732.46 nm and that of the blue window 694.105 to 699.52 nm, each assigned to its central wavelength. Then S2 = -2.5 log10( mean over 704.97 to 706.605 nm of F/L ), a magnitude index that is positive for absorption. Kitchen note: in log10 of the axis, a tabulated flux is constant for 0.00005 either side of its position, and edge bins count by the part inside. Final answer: 0.03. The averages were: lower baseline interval 9.65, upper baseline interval 10.1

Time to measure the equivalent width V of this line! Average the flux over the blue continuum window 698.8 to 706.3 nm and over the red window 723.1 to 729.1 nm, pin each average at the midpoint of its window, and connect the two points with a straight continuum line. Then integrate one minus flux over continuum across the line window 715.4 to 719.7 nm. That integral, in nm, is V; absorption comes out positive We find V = -0.10 nm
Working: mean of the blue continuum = 9.48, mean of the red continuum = 9.85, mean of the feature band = 9.94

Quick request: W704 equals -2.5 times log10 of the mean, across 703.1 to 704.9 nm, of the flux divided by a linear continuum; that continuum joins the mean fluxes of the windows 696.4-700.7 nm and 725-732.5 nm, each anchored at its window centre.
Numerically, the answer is 0.046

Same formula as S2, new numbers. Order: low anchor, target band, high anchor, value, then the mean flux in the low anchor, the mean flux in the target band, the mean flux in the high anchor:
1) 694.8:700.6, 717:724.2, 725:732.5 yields -0.06 mag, 9.64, 10.5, 10.1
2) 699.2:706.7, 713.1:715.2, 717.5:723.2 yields 0.00 mag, 9.37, 10.1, 10.6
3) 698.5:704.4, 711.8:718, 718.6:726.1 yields 0.04 mag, 9.39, 9.68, 10.4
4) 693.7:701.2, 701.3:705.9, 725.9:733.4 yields 0.03 mag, 9.62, 9.42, 10.1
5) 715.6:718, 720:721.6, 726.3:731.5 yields -0.11 mag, 9.53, 10.8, 10.2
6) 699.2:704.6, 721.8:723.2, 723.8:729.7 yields -0.14 mag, 9.31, 10.9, 9.66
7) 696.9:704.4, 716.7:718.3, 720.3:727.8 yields 0.10 mag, 9.44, 9.07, 10.1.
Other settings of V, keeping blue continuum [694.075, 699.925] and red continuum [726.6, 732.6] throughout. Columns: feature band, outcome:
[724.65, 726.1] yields 0.116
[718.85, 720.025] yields -0.102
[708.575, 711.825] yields -0.091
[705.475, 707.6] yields 0.113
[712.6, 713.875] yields 0.026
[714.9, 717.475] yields 0.112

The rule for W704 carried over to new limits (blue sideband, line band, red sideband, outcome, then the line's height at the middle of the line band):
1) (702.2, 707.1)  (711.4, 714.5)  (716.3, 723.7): 0.04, 9.94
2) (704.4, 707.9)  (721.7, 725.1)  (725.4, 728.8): -0.06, 9.74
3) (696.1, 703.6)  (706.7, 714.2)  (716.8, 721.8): 0.01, 9.92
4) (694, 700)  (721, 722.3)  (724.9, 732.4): -0.09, 9.98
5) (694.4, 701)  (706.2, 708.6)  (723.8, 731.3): 0.04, 9.69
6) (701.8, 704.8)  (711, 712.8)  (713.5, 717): 0.02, 9.65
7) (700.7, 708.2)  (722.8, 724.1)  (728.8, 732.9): -0.12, 9.97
